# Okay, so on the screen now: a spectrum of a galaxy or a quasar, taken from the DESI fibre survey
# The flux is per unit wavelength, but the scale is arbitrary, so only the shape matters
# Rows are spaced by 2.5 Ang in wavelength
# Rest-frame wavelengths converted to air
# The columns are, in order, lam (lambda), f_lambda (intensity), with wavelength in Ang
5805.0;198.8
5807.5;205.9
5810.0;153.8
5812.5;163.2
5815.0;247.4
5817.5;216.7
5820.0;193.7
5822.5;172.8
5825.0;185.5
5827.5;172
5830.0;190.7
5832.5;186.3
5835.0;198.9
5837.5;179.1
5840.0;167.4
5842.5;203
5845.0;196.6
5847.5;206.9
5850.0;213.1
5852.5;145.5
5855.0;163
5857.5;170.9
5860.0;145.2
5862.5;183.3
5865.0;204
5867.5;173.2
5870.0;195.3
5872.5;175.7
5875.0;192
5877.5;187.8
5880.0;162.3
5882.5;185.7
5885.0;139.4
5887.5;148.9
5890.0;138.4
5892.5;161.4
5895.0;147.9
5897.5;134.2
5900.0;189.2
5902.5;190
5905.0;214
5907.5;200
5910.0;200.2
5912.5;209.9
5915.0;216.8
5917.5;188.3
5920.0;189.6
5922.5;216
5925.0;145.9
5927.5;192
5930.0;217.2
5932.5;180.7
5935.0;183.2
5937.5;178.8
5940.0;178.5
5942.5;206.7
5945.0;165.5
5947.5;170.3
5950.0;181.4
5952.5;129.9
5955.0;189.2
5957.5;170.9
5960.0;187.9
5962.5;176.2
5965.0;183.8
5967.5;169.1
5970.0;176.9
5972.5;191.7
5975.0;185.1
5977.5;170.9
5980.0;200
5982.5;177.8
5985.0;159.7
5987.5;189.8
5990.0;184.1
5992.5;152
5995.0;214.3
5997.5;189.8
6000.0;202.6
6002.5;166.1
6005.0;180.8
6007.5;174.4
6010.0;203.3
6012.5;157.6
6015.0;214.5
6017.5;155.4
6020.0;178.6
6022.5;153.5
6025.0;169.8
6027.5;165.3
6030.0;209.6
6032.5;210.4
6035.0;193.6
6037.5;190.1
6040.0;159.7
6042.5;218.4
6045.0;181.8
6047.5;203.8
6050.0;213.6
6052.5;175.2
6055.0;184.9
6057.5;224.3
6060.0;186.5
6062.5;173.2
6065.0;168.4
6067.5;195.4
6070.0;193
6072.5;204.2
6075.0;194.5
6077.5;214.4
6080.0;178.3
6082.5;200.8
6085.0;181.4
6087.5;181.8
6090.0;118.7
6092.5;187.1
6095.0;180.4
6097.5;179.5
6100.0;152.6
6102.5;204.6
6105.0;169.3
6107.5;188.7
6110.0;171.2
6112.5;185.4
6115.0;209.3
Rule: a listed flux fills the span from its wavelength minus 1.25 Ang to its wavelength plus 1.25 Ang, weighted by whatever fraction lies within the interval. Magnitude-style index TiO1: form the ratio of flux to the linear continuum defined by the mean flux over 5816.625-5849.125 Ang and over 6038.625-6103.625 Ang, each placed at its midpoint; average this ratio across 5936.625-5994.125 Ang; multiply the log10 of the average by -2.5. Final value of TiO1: 0.06 mag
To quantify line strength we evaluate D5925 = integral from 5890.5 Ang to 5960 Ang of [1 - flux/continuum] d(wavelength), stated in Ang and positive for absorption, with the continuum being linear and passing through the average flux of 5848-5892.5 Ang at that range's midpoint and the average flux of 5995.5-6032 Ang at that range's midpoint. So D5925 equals -2.80 Ang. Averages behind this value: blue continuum 172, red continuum 181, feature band 183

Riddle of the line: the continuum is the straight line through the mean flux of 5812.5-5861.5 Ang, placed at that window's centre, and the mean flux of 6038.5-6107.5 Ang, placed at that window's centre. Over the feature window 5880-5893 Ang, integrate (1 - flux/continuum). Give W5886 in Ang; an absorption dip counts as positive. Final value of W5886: 2.2 Ang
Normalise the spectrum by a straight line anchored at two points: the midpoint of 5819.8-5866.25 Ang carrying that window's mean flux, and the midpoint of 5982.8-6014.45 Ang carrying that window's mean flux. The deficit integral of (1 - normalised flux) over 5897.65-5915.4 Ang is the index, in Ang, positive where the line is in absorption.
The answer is -1.5 Ang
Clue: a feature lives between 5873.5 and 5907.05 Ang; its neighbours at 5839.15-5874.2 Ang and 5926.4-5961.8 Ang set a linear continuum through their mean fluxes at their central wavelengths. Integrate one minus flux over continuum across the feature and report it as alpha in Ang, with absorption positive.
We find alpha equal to 2.2 Ang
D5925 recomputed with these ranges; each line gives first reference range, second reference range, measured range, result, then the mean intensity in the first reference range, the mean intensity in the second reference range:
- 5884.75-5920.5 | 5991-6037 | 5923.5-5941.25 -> -0.3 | 179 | 183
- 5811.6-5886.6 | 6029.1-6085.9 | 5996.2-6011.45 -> 0.4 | 184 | 194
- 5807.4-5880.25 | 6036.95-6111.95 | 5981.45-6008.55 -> 0.6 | 185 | 186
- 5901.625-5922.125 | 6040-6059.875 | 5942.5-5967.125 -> 3.2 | 202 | 197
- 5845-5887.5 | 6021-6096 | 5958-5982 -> 0.1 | 177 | 187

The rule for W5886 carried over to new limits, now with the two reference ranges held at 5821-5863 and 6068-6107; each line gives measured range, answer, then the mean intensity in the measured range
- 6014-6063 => -1.5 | 188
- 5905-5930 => -2.2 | 197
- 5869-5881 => -0.1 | 183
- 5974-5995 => 0.3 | 180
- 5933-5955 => 0.8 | 175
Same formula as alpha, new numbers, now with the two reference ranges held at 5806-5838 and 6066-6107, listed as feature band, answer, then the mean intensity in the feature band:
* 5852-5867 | 1.5 Ang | 170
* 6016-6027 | 1.2 Ang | 166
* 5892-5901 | 1.5 Ang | 157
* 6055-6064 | -0.4 Ang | 193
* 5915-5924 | -0.6 Ang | 199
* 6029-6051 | -1.5 Ang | 198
